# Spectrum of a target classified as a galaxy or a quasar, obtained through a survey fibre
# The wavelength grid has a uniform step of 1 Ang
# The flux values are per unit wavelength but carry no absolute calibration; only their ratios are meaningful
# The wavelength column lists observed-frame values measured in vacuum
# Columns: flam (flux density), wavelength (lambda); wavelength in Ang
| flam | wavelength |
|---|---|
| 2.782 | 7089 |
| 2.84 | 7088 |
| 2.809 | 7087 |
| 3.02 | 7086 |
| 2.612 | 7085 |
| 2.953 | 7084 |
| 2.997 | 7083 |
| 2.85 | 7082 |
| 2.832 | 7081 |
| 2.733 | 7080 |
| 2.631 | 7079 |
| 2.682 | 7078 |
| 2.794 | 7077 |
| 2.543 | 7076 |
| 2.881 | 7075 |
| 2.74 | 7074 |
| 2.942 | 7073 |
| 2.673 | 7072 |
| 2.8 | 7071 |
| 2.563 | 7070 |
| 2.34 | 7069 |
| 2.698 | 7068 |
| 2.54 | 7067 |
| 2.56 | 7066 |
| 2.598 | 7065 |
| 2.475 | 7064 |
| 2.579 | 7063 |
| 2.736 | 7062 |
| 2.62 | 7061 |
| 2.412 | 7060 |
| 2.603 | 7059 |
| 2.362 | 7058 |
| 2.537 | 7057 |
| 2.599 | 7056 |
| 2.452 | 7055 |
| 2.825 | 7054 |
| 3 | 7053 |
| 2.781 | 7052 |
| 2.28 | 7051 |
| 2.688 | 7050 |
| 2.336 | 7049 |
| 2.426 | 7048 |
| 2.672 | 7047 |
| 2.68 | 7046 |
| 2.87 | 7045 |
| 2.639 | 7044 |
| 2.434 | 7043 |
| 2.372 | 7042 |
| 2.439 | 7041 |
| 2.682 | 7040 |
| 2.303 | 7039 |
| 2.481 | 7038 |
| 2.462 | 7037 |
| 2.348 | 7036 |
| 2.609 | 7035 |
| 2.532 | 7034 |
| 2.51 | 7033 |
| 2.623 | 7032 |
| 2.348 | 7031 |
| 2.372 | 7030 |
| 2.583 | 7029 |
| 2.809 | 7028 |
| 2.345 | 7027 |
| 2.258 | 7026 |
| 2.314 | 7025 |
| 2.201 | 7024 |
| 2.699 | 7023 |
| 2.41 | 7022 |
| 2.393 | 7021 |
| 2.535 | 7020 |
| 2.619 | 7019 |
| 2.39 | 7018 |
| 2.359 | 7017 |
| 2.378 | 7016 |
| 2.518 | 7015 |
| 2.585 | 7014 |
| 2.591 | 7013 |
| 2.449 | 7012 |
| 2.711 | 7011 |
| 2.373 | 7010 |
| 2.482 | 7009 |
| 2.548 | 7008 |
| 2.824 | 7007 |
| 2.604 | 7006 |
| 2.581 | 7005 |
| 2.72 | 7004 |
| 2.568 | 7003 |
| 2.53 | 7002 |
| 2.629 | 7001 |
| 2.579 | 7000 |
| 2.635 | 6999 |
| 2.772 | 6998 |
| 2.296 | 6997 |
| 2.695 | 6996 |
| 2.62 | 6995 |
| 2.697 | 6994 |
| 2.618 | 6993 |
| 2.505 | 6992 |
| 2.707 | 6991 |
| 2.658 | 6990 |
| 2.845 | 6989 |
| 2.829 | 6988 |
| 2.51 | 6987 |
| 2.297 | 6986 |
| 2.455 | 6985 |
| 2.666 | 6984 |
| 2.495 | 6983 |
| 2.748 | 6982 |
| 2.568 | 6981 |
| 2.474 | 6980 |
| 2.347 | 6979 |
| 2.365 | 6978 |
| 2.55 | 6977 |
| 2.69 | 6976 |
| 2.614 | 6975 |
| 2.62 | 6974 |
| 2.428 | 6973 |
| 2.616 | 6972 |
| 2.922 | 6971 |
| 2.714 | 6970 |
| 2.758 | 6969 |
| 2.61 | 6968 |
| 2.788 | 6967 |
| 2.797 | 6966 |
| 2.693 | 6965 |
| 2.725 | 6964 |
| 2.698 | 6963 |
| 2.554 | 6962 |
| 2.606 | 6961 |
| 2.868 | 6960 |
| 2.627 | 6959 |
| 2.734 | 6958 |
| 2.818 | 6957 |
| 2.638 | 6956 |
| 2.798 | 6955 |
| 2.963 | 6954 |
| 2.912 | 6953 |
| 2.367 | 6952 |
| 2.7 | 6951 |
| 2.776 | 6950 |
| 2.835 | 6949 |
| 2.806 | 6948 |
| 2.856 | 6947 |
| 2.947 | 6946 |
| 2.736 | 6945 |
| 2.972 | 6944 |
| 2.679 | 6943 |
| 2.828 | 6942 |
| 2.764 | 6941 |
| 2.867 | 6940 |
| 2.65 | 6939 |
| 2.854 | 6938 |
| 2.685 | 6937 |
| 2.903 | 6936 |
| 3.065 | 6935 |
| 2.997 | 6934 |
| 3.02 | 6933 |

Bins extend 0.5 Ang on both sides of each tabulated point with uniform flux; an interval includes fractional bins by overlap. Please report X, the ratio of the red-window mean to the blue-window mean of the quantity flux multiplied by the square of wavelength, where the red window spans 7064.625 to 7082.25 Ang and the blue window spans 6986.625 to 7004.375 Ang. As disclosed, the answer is 1.04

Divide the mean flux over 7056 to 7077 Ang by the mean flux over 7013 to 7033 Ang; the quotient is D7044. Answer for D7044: 1.06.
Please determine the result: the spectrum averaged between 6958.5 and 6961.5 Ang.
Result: 2.7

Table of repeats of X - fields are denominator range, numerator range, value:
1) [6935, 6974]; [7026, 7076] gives 0.96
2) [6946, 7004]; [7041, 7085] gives 1.02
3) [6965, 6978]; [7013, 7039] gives 0.94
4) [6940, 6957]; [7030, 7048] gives 0.93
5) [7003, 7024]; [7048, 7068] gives 1.03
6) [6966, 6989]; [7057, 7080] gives 1.04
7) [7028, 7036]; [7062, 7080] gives 1.07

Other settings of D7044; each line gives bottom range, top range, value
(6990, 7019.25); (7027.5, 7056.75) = 0.99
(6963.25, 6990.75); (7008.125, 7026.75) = 0.94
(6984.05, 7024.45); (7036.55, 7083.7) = 1.02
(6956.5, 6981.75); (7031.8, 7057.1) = 0.97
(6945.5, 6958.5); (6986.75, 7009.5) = 0.95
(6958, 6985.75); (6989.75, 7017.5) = 0.98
